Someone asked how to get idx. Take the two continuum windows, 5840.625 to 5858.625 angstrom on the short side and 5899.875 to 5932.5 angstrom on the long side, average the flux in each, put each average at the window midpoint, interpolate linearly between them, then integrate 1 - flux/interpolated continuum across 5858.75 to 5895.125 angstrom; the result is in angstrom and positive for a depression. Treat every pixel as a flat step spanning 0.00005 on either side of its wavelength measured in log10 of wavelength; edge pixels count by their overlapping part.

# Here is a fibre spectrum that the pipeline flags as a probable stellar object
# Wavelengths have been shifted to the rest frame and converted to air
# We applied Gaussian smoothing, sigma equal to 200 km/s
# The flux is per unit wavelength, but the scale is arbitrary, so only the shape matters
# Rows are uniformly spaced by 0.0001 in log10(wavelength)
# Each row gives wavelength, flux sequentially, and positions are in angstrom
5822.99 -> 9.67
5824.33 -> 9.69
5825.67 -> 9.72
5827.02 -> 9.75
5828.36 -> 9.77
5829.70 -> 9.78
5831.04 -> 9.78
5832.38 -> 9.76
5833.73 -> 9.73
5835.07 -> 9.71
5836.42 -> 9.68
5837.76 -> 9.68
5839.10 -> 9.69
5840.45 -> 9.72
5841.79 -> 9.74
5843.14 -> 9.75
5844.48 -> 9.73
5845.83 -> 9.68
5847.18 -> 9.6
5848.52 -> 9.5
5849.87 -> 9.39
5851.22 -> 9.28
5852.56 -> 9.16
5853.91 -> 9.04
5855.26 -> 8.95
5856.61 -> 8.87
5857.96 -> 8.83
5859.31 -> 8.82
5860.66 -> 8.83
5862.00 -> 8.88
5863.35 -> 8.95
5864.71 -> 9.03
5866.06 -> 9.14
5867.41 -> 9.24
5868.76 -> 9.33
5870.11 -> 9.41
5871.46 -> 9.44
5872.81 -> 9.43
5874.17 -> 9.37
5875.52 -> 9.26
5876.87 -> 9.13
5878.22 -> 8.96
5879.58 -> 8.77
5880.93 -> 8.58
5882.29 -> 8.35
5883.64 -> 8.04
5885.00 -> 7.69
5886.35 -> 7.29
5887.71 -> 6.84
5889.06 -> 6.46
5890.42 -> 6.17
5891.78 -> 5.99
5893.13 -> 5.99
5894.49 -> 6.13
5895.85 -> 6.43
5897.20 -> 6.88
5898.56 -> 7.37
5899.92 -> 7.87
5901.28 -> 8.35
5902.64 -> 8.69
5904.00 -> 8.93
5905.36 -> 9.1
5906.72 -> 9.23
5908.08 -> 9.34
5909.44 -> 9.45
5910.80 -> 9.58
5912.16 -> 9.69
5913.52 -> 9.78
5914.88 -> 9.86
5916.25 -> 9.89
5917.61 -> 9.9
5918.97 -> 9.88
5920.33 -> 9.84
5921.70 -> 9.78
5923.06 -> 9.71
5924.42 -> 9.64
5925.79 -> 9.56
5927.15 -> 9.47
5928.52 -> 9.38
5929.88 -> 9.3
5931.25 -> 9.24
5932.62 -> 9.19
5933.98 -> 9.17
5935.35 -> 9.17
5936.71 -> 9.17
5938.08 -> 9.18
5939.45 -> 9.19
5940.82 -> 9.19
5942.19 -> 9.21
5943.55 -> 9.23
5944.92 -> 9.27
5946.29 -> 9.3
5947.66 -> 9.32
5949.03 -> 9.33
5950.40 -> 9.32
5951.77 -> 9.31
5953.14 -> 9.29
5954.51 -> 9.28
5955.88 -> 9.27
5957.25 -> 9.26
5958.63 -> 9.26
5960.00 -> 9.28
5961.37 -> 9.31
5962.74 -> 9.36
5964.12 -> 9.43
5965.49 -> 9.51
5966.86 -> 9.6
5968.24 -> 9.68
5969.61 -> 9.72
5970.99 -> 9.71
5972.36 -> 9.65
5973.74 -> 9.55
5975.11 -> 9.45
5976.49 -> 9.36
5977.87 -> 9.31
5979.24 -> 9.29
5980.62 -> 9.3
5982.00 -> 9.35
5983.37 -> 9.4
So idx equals 4.28 angstrom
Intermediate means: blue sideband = 9.36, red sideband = 9.42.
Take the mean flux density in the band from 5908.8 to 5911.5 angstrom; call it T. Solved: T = 9.52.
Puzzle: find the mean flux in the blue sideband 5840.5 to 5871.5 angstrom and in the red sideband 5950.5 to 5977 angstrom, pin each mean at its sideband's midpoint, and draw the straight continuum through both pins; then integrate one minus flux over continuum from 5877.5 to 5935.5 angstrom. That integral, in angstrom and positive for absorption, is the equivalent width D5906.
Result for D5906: 4.7 angstrom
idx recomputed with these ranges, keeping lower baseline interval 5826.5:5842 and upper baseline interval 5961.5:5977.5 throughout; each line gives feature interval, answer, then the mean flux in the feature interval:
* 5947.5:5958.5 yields 0.3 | 9.29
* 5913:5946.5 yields 0.5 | 9.46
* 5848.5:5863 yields 1.0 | 9.03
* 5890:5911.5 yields 3.9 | 7.87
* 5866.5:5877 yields 0.4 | 9.34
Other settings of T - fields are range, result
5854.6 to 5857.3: 8.9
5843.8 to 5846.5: 9.71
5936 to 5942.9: 9.2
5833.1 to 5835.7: 9.73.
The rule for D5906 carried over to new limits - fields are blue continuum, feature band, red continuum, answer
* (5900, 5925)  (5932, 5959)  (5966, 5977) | 0.79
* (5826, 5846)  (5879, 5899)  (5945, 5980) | 5.16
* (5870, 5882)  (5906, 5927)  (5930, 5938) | -1.15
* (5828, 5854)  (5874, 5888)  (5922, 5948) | 1.62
